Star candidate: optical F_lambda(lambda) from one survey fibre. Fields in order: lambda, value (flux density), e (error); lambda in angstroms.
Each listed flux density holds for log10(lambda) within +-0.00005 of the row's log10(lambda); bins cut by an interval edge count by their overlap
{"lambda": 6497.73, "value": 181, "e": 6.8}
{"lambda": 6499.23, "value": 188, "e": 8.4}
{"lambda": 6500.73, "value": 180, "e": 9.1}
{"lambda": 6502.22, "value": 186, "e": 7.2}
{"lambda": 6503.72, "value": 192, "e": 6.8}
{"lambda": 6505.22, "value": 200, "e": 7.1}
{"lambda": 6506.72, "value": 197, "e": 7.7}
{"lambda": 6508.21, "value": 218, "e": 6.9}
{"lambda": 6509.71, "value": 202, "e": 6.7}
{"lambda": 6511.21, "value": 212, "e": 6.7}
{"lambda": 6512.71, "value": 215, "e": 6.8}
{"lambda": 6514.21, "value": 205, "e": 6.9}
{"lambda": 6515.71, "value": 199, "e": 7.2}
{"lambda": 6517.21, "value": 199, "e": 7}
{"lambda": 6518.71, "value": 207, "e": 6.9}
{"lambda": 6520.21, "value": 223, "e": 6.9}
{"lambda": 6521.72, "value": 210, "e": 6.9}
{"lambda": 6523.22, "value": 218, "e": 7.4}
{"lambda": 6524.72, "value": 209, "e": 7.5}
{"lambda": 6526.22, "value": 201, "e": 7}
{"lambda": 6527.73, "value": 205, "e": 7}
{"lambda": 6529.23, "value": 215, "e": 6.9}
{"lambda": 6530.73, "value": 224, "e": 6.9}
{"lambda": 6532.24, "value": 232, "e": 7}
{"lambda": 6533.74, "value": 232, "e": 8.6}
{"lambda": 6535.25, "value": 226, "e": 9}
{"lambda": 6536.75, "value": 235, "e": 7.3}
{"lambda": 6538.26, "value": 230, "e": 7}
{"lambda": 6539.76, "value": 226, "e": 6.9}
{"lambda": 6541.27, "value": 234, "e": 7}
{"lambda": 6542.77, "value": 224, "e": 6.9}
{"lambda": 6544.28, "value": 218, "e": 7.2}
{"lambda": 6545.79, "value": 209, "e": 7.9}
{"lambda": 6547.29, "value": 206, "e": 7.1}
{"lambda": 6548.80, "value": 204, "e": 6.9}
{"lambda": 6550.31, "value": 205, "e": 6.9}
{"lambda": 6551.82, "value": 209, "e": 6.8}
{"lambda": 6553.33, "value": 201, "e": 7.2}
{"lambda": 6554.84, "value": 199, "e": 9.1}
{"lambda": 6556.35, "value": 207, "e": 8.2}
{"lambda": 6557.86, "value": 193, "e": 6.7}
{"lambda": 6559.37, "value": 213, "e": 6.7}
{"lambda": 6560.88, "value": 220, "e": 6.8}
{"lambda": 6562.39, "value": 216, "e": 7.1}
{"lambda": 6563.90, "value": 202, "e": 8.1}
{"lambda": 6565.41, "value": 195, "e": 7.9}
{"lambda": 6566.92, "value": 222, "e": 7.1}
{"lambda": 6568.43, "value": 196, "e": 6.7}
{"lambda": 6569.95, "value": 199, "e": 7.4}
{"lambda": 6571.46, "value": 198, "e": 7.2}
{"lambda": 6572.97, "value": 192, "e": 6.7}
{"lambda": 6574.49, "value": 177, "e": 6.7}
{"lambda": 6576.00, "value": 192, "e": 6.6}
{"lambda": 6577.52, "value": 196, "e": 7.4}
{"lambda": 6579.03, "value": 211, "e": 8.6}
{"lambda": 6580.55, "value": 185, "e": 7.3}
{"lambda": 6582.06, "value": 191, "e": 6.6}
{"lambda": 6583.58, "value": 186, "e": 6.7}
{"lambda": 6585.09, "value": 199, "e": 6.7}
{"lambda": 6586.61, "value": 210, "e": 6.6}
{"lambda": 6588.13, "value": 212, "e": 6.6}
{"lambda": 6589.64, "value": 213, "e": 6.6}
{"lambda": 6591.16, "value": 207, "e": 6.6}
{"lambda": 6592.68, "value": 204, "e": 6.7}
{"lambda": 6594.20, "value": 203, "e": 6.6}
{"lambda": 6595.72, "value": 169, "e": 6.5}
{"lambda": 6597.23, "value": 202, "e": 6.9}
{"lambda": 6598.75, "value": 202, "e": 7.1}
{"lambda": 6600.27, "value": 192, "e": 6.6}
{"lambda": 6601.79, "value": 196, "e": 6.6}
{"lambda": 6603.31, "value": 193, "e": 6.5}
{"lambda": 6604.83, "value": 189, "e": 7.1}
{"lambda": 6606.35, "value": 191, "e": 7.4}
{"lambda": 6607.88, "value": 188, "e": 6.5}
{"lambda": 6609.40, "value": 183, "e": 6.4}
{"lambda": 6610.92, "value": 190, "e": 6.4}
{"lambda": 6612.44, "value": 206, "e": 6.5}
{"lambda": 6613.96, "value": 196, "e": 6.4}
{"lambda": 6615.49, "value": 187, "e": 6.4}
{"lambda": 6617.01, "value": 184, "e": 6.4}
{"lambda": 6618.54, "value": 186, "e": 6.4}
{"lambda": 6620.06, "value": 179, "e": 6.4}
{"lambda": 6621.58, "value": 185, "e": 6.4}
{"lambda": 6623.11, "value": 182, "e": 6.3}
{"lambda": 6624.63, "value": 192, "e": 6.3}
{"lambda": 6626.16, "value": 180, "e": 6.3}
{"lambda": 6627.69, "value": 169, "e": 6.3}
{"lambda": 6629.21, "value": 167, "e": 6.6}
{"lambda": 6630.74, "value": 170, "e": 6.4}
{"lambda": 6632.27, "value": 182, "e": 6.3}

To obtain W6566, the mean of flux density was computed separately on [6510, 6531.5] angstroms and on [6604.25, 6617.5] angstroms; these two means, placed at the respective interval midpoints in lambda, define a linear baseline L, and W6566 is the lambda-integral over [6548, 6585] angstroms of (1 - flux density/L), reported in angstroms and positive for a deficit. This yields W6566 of 0.0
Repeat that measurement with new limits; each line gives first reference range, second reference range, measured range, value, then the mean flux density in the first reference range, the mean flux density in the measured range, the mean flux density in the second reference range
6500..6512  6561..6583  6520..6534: -1.2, 199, 216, 199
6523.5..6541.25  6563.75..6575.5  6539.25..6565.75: -0.2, 222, 210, 197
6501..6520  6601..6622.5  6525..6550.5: -2.6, 203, 219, 189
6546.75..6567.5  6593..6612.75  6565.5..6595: 0.0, 206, 199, 193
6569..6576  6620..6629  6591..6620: -1.2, 192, 192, 181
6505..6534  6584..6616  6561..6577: 0.2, 211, 200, 197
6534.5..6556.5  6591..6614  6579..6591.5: 0.0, 216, 201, 194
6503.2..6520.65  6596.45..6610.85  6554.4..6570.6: -0.6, 206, 206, 193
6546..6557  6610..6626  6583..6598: -0.4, 205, 201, 188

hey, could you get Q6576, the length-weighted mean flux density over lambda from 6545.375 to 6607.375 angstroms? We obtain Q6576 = 200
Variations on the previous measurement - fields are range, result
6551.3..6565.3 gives 206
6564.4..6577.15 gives 196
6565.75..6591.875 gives 199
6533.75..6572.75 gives 212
